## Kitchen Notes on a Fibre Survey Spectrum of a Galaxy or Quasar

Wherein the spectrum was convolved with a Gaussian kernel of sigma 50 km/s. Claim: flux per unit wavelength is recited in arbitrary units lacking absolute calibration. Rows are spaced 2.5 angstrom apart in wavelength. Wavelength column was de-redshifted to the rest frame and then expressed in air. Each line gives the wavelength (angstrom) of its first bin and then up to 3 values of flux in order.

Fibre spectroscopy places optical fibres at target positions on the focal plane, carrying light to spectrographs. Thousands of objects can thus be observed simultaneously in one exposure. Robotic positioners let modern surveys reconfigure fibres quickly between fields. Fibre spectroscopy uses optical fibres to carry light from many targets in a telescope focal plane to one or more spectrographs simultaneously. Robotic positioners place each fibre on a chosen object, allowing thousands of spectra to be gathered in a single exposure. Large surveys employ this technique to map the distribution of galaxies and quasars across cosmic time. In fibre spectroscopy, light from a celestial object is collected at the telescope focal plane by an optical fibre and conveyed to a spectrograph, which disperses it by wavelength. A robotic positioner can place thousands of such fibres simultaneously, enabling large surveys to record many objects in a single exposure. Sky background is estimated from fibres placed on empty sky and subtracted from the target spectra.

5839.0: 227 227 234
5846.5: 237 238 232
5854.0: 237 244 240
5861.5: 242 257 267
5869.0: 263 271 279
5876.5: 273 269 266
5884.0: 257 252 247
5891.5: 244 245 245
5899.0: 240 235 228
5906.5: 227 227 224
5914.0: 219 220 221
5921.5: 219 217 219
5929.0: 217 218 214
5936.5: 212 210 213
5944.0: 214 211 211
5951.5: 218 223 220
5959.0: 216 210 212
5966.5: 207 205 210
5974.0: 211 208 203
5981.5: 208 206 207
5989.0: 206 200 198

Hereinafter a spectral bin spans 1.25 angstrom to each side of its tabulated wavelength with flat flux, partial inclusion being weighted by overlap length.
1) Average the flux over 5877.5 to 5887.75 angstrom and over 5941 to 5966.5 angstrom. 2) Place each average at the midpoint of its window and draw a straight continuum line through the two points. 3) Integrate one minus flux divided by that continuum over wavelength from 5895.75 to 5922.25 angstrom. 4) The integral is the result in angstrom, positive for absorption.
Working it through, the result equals 1.8 angstrom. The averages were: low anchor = 261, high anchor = 214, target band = 228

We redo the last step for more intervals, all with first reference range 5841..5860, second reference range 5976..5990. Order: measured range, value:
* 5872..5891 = -2.8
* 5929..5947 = 0.2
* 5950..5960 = -0.3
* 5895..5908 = -0.6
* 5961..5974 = 0.1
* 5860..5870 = -1.0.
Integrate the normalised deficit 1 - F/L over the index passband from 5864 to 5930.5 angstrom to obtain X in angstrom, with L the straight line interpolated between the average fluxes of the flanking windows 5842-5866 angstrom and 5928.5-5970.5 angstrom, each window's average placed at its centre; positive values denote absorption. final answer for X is -3.9 angstrom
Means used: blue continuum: 241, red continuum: 214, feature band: 242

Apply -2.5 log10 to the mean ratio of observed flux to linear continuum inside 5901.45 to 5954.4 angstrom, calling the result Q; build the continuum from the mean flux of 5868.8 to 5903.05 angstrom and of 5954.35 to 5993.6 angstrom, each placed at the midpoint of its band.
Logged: 0.07 mag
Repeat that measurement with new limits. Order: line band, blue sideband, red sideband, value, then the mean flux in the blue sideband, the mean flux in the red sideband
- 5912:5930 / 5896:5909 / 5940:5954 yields 0.03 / 234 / 214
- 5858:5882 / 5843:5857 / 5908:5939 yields -0.14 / 237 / 218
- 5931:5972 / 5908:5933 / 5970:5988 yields 0.00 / 220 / 208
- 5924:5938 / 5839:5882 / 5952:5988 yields 0.04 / 251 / 211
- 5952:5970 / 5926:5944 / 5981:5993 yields -0.02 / 214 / 205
